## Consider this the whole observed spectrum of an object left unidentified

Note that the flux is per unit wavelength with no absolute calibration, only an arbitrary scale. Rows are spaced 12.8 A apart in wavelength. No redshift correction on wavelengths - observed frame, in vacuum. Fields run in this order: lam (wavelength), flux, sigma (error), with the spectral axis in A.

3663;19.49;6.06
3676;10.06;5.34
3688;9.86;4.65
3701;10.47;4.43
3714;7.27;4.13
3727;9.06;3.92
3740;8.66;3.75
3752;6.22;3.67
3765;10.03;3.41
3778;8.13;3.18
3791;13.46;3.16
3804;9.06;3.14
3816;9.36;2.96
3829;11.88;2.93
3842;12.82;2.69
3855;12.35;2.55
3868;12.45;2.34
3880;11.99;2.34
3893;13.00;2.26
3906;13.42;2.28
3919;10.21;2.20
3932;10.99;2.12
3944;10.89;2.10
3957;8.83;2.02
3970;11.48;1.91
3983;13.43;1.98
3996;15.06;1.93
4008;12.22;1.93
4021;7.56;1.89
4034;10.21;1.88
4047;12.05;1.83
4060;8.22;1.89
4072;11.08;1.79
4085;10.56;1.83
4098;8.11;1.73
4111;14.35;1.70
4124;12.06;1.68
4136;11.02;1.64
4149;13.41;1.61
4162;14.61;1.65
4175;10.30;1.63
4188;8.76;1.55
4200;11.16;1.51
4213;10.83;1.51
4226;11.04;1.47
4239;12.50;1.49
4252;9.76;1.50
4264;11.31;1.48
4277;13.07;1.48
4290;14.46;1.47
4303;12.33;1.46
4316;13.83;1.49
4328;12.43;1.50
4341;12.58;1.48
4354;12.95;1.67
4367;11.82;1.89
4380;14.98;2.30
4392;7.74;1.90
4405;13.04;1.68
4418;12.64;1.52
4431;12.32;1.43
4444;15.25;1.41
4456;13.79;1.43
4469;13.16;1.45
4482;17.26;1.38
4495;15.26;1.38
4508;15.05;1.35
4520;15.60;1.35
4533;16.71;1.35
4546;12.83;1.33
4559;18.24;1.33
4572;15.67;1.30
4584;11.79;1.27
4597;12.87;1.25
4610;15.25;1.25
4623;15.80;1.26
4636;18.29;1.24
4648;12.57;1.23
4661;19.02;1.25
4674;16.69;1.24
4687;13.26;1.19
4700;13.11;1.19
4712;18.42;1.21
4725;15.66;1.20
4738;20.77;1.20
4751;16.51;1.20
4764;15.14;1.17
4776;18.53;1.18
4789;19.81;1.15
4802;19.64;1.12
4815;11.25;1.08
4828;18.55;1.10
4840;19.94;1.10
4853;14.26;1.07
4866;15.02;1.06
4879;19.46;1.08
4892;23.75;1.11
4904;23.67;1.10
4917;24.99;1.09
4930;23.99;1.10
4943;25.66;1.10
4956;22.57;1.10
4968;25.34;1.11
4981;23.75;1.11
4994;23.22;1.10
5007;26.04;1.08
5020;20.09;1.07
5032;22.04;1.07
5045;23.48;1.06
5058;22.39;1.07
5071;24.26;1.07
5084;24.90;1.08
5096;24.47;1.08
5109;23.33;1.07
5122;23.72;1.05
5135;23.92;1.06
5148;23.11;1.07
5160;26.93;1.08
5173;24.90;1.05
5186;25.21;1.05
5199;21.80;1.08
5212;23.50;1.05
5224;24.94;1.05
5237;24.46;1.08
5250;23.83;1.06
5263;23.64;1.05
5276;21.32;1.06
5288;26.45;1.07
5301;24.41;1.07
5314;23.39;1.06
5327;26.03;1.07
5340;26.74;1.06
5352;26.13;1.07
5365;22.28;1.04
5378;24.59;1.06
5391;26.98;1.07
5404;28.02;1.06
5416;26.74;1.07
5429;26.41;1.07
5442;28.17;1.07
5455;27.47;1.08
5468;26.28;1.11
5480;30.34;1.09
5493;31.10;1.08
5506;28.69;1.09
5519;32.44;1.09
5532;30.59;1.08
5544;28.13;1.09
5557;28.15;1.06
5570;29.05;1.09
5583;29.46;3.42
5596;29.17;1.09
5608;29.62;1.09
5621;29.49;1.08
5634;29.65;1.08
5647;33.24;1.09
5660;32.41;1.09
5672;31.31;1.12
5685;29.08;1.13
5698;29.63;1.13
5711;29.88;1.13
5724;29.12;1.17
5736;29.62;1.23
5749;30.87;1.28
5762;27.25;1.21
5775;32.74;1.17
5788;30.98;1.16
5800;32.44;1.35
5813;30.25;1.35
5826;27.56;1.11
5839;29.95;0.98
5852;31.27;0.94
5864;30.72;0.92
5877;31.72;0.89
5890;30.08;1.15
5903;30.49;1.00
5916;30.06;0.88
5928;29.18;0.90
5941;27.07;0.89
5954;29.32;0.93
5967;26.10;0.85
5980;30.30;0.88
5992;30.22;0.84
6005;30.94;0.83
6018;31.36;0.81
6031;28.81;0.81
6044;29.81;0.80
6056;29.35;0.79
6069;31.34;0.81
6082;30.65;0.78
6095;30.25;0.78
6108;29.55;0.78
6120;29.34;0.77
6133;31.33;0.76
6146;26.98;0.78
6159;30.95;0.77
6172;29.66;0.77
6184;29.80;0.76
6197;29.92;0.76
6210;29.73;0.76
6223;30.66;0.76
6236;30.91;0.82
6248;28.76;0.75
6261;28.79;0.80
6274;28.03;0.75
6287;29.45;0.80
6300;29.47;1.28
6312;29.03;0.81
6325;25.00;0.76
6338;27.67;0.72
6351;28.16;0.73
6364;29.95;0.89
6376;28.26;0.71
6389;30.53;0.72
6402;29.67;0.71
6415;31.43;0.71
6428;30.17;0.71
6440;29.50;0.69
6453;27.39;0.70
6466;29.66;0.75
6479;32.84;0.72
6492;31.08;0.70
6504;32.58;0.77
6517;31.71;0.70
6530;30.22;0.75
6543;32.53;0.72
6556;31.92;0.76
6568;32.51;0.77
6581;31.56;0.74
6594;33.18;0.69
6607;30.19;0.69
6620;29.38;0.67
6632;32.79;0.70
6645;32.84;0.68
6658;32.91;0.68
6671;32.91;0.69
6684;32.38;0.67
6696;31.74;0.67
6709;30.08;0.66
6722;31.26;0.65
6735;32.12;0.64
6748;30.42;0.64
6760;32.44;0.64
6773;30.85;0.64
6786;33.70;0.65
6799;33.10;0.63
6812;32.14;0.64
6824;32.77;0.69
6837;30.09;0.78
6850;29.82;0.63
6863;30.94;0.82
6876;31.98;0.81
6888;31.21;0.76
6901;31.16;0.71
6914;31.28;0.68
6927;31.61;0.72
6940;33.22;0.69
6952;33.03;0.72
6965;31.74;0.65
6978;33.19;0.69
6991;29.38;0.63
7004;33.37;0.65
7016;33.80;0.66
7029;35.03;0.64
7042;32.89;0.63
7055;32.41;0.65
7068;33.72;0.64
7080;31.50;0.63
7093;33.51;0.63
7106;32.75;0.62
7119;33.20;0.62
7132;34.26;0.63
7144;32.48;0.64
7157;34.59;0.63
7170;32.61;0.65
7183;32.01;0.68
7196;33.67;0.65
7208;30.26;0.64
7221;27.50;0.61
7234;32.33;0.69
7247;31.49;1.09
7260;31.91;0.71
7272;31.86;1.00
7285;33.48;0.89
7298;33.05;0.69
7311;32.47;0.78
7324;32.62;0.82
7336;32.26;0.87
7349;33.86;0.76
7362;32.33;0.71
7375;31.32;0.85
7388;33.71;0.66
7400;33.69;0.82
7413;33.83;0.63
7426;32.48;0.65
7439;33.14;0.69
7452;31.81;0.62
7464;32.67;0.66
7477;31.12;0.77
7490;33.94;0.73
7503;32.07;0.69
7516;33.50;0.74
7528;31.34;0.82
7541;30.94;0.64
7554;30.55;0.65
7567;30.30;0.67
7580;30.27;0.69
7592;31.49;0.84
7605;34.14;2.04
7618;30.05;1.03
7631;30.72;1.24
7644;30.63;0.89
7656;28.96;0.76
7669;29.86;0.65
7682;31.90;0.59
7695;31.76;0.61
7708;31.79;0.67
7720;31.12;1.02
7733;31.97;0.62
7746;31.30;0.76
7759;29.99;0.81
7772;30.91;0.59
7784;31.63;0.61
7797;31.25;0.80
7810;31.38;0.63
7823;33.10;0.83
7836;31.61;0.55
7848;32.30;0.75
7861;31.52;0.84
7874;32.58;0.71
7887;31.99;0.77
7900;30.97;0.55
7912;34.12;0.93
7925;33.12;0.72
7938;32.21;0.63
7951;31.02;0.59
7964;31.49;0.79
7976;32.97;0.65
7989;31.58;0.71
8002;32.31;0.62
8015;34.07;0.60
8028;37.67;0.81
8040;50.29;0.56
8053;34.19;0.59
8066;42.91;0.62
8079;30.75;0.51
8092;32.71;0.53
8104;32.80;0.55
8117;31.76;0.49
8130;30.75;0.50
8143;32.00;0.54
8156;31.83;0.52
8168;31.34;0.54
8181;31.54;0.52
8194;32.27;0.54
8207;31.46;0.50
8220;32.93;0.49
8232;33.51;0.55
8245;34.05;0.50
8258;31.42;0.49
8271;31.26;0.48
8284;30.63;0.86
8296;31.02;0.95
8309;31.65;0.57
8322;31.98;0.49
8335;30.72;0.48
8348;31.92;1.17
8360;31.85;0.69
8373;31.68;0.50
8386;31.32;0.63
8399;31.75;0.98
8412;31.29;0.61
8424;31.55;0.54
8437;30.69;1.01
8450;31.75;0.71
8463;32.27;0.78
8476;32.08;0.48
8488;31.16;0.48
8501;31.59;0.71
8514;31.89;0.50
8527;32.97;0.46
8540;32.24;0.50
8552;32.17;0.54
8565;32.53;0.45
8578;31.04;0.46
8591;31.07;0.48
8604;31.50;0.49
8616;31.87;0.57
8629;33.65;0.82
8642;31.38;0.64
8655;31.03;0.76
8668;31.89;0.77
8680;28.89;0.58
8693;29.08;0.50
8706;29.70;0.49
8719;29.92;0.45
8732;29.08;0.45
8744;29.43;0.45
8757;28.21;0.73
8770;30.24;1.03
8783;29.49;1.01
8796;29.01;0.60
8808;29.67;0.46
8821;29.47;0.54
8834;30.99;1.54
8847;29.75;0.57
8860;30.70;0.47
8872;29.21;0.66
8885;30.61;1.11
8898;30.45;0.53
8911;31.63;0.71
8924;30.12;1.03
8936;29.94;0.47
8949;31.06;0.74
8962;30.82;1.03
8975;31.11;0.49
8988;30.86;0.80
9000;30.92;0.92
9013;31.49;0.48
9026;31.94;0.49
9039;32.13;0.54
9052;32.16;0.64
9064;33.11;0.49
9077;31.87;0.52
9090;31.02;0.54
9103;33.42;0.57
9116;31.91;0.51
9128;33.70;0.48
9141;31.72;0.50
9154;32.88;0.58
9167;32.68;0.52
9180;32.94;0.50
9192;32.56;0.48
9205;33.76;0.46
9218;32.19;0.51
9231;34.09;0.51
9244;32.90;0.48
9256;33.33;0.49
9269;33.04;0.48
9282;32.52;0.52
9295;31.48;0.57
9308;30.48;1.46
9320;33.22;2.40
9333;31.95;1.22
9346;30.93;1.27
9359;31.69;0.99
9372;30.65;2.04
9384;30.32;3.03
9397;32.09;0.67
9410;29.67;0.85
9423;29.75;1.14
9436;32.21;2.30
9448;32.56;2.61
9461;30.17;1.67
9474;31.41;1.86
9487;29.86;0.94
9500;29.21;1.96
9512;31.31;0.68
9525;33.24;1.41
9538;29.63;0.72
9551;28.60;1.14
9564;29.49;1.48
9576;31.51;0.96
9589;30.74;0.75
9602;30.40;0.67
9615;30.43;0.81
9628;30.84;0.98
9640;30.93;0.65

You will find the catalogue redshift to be 0.22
